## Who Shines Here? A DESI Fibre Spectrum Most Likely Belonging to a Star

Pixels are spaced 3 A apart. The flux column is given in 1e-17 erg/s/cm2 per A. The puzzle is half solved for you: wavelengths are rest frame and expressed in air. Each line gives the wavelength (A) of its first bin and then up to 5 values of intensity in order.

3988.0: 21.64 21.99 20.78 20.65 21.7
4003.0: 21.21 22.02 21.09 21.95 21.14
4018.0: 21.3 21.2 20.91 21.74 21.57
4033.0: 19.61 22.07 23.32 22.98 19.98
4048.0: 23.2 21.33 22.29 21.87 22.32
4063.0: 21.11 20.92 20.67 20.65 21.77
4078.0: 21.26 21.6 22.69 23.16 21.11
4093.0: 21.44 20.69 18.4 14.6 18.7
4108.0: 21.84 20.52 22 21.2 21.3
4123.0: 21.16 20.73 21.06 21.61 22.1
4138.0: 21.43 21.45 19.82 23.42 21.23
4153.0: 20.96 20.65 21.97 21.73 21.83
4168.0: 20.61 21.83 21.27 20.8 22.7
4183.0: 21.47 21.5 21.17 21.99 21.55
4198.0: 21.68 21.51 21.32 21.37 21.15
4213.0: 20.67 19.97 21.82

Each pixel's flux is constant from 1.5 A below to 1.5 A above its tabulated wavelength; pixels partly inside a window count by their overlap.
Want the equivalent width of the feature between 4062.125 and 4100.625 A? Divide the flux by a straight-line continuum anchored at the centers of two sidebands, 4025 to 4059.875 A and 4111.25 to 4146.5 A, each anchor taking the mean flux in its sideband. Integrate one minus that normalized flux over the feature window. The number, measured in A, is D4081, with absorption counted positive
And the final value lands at 0.74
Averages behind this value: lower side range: 21.8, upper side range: 21.3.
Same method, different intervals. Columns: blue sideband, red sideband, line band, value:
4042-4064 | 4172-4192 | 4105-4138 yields 0.66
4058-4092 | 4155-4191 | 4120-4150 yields 0.15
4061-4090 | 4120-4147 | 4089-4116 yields 1.89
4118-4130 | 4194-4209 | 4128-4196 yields -0.71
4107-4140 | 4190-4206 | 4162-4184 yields -0.01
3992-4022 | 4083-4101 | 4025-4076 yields -1.05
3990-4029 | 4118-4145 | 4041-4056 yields -0.43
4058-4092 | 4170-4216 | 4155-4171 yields 0.02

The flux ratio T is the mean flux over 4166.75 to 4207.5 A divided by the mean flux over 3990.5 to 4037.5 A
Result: 1.0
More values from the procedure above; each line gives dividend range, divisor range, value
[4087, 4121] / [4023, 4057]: 0.93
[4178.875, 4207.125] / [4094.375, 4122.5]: 1.08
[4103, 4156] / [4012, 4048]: 0.98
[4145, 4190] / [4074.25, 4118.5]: 1.04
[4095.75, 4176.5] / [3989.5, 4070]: 0.97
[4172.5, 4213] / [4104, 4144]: 1.02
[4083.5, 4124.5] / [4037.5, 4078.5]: 0.95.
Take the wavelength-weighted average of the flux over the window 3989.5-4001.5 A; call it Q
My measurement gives 21.3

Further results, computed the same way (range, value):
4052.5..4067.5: 21.7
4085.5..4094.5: 21.9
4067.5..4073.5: 20.7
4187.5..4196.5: 21.6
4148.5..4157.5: 20.9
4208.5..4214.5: 20.9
